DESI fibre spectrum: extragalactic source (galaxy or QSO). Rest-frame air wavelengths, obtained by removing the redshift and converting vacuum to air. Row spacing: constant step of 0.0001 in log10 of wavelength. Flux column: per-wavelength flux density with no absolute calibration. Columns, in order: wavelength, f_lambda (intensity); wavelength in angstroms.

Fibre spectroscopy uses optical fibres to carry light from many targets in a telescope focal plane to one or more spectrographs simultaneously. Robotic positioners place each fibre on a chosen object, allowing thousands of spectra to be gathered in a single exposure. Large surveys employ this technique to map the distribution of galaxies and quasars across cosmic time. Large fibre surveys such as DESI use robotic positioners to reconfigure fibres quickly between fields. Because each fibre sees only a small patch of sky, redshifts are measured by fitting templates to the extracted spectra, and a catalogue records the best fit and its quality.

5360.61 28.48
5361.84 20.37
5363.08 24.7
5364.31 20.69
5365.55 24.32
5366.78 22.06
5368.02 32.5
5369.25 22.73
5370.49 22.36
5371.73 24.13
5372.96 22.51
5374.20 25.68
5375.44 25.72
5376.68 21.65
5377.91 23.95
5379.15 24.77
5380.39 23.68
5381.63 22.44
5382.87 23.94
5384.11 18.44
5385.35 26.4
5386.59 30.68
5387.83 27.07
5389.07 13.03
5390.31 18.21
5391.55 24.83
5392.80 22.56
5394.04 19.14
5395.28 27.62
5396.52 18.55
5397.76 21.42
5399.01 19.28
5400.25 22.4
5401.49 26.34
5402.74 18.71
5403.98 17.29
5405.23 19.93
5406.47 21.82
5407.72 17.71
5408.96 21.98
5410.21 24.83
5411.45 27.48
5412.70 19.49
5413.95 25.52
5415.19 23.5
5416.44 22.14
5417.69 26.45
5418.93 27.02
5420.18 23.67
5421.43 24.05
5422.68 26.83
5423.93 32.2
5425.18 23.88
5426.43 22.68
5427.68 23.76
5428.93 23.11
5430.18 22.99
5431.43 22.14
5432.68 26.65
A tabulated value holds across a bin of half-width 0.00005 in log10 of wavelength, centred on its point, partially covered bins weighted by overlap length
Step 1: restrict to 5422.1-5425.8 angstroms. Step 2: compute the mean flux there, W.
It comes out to 27.6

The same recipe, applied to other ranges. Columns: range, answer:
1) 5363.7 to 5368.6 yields 24.8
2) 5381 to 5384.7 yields 21.6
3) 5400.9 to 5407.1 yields 20.8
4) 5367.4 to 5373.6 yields 24.9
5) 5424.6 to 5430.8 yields 23.3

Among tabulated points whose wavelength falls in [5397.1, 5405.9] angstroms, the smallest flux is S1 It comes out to 17.29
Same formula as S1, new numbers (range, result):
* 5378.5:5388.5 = 18.44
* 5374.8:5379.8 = 21.65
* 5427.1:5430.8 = 22.99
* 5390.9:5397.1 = 18.55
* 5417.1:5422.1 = 23.67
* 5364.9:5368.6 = 22.06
